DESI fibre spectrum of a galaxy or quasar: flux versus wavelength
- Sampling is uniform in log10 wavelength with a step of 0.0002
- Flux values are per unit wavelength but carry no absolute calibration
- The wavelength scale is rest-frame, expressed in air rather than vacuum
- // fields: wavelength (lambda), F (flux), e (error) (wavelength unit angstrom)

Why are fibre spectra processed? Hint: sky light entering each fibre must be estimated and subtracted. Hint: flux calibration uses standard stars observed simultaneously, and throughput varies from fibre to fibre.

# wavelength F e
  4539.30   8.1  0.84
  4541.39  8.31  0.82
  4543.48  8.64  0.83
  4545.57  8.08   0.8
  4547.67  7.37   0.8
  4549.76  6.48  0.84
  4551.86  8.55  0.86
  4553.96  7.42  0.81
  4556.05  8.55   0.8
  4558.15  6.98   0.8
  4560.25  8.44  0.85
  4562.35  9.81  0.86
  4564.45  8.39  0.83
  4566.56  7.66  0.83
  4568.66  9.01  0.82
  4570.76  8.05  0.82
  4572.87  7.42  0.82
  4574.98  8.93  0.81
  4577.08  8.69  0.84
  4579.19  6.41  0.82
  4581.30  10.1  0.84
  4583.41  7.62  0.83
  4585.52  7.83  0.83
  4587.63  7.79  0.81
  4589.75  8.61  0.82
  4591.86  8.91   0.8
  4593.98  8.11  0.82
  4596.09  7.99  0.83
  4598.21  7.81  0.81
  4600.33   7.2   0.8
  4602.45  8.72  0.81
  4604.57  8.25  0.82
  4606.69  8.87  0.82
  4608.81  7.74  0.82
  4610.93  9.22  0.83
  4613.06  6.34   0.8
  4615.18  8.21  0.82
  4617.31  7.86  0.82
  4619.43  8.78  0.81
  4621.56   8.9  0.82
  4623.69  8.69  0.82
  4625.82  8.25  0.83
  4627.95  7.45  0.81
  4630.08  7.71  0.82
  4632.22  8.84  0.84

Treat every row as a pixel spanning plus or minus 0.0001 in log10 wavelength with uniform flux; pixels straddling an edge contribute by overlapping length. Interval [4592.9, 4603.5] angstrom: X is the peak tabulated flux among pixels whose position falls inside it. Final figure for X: 8.72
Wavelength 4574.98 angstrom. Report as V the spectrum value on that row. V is 8.93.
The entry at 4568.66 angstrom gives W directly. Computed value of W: 9.01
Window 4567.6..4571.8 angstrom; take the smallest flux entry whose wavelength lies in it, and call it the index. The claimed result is 8.05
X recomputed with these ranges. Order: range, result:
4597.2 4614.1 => 9.22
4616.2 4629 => 8.9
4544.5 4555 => 8.55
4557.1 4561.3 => 8.44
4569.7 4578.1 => 8.93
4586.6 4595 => 8.91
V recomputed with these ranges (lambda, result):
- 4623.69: 8.69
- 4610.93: 9.22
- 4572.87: 7.42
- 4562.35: 9.81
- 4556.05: 8.55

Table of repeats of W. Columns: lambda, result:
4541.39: 8.31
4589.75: 8.61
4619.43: 8.78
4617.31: 7.86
